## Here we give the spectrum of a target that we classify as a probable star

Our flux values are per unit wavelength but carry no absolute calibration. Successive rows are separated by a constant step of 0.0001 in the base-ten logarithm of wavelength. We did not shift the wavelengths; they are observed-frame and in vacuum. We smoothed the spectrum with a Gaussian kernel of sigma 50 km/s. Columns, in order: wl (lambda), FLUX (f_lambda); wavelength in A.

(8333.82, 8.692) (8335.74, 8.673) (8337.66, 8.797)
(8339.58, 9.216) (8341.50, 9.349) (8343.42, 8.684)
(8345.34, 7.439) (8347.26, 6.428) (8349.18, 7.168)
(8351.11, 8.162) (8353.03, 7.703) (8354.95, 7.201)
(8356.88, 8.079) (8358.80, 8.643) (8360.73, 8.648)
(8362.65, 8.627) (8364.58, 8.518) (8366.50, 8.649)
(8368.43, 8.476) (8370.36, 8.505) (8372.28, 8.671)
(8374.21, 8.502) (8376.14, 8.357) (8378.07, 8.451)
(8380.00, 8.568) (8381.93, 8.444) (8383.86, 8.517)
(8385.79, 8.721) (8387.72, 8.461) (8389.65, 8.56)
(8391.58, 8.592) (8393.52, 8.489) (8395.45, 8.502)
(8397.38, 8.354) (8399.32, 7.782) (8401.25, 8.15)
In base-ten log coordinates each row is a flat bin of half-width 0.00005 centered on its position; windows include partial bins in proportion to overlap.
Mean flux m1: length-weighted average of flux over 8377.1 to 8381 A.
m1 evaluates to 8.5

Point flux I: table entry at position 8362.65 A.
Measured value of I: 8.627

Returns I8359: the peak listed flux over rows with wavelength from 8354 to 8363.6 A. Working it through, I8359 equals 8.648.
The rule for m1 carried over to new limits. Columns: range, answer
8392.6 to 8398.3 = 8.46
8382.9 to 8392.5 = 8.57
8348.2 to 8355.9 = 7.56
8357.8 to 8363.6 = 8.64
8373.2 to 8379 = 8.43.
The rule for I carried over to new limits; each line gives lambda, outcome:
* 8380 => 8.568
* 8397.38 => 8.354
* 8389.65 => 8.56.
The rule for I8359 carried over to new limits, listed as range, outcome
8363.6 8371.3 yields 8.649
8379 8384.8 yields 8.568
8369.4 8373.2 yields 8.671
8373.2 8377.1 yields 8.502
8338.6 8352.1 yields 9.349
